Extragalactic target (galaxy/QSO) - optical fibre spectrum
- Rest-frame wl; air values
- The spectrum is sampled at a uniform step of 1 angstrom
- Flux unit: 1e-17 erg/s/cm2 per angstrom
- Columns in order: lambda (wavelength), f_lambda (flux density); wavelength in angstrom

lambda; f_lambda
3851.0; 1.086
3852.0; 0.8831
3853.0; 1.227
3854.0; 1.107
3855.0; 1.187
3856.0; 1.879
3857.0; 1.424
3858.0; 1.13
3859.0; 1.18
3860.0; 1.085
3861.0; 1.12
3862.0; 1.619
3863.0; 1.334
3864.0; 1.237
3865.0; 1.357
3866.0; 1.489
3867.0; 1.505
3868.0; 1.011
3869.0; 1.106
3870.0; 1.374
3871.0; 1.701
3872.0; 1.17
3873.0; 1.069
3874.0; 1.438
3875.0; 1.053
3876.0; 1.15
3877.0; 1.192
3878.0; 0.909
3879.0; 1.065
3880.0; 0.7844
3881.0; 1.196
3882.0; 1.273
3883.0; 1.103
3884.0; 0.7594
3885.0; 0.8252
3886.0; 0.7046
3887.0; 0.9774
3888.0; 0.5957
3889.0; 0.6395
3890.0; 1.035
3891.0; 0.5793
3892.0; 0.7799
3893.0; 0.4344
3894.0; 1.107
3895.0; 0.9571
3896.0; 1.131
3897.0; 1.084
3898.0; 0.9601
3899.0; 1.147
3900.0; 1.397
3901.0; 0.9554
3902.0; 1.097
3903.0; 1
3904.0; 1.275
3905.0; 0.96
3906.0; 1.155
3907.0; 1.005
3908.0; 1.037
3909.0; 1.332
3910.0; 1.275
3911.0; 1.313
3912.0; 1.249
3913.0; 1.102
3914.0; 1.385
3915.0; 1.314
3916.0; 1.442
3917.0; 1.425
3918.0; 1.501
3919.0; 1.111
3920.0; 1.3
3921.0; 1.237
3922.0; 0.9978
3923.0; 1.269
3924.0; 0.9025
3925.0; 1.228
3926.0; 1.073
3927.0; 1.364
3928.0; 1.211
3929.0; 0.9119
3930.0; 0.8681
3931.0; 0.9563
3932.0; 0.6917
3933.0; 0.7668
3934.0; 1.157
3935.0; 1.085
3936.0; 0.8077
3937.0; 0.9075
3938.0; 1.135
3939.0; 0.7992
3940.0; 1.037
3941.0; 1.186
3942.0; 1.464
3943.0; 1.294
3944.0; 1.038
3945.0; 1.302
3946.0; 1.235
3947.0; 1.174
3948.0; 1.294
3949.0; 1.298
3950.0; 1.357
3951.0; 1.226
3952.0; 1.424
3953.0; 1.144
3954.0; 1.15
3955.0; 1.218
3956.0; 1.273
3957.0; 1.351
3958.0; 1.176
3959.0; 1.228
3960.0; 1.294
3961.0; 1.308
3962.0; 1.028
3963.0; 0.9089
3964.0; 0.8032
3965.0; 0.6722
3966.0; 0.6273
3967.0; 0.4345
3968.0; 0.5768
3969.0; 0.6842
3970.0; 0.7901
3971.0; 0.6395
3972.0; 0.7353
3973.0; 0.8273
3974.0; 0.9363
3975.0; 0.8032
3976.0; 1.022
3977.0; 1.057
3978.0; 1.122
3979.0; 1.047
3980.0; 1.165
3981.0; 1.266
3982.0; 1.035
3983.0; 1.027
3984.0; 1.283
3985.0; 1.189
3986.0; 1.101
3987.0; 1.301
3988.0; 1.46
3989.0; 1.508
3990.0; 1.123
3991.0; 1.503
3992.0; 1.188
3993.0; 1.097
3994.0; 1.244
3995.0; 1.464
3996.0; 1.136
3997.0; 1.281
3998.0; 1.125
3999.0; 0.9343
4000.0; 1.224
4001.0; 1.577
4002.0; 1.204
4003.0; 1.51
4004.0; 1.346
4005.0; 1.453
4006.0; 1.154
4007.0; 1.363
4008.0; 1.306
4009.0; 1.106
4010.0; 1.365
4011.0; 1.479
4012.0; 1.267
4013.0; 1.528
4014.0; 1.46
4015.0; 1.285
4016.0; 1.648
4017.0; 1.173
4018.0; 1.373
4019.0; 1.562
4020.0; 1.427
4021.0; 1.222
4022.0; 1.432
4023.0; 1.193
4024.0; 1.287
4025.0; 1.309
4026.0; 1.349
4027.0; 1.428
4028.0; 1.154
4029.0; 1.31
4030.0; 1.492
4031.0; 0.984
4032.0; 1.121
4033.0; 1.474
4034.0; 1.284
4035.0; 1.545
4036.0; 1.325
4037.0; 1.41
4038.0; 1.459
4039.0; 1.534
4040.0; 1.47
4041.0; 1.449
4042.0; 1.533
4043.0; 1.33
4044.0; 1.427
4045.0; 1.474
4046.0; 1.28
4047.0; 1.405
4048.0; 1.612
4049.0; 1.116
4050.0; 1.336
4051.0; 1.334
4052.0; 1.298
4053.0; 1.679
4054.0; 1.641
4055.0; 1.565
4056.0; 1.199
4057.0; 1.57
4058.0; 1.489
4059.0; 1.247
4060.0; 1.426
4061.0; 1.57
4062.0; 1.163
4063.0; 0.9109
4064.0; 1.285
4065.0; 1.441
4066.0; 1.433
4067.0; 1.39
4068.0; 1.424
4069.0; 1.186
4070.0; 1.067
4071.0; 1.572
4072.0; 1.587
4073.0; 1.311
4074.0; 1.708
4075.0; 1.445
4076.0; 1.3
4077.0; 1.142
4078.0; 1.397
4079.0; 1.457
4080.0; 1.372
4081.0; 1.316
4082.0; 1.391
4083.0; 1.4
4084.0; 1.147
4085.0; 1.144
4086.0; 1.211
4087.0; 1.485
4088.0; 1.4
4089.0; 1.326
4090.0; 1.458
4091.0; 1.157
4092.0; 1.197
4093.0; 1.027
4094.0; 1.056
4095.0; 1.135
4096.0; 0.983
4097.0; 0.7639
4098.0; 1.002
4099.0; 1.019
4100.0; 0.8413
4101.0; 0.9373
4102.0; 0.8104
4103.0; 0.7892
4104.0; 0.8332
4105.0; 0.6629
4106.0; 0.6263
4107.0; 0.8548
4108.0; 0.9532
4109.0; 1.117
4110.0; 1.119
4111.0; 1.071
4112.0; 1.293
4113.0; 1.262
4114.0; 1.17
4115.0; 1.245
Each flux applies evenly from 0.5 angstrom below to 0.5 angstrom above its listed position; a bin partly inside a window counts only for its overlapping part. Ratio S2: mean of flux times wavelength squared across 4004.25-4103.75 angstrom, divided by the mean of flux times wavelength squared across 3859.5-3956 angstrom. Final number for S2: 1.26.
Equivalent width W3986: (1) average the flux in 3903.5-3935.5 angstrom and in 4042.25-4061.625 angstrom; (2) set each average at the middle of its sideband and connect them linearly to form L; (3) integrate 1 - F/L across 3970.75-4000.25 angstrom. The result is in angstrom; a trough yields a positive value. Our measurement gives 3.6 angstrom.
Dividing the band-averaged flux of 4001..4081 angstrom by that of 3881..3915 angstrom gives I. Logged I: 1.3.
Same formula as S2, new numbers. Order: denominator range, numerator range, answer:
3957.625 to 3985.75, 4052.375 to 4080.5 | 1.53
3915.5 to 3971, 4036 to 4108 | 1.24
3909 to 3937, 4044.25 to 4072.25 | 1.29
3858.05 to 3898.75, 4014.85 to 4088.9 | 1.39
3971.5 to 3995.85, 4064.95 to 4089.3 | 1.24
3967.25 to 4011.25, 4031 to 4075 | 1.25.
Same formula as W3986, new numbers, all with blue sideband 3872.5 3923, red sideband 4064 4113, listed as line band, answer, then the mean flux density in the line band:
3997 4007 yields -1.3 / 1.28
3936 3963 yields -2.1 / 1.19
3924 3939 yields 1.3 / 1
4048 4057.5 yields -2.1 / 1.43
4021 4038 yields -2.5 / 1.32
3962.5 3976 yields 4.6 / 0.737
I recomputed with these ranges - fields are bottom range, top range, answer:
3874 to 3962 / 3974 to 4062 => 1.20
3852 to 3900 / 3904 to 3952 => 1.04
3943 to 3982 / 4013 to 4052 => 1.31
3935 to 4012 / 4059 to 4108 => 1.05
